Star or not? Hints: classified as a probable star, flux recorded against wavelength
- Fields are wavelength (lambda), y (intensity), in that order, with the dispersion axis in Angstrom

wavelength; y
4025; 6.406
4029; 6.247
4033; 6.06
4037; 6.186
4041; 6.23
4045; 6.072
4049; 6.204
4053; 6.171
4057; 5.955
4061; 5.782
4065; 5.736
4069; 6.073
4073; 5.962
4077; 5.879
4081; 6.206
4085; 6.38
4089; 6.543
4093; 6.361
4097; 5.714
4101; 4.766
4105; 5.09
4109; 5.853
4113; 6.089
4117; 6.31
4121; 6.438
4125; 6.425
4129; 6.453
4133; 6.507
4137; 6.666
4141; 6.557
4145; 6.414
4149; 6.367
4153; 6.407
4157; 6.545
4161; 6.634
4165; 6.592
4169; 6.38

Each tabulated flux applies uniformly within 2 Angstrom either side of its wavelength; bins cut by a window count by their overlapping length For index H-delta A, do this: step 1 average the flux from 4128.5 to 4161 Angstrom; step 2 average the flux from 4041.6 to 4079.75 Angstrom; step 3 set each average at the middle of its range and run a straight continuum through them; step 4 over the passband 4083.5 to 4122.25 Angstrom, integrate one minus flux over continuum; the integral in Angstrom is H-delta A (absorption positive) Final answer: 1.91 Angstrom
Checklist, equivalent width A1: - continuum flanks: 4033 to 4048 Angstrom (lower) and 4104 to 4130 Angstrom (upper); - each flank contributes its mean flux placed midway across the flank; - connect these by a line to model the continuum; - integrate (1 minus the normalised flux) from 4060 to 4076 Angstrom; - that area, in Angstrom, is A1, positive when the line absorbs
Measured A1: 0.6 Angstrom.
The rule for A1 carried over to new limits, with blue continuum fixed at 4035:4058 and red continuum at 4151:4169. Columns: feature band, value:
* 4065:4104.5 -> 2.1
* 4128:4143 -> -0.3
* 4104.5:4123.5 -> 1.0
